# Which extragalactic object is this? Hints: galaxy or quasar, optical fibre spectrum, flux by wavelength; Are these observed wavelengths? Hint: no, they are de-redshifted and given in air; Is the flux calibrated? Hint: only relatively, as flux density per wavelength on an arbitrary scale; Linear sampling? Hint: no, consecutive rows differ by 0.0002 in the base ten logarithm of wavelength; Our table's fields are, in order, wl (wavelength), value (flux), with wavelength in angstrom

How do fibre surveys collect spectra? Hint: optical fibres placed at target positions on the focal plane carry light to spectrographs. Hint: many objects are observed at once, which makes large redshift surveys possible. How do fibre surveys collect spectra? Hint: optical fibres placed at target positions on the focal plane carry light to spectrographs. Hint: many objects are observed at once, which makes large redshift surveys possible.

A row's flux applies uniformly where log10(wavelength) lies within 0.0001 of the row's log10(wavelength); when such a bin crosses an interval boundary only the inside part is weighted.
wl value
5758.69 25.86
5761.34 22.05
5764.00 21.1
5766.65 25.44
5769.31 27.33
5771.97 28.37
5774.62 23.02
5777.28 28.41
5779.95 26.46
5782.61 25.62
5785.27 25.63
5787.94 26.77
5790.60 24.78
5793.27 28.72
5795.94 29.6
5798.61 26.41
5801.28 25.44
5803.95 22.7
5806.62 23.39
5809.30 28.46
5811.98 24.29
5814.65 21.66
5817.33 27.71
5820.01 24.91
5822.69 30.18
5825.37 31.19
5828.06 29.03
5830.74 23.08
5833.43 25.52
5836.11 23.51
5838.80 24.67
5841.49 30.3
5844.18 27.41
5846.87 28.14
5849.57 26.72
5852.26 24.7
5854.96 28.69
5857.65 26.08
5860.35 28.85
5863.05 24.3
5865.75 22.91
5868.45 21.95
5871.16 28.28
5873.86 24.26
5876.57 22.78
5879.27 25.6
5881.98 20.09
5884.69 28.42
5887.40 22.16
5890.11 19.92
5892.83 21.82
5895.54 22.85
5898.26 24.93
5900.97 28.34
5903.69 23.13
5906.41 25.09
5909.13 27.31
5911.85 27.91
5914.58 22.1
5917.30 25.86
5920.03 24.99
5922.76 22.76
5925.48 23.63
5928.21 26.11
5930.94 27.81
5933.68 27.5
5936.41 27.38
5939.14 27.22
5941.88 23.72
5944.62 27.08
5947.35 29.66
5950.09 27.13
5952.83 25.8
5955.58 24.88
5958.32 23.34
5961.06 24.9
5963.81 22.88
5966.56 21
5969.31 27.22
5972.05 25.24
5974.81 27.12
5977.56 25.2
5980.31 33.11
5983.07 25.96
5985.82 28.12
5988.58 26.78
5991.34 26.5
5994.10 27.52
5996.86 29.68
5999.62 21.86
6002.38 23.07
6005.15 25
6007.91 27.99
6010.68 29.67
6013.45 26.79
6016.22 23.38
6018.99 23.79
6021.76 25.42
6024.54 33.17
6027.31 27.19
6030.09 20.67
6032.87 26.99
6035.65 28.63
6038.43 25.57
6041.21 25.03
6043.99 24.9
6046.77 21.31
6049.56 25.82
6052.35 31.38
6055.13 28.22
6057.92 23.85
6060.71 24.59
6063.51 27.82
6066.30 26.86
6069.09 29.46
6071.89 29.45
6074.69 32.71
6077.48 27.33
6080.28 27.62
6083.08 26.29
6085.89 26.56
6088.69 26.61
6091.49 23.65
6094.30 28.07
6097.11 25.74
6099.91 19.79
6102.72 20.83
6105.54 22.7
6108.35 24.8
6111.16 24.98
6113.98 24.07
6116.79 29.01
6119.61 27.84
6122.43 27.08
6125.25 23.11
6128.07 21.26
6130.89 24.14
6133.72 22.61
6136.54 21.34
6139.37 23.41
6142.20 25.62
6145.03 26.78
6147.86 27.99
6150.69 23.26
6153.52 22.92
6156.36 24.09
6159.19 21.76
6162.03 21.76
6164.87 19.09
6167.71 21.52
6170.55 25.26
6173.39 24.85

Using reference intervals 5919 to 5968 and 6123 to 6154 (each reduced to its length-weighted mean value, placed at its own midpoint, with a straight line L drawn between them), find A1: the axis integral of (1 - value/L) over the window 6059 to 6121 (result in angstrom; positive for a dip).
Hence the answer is -4.7 angstrom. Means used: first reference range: 25.4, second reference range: 24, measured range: 26.2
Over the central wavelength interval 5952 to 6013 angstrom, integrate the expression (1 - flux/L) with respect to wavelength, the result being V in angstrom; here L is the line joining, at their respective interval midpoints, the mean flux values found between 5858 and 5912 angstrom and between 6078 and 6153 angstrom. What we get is -3.5 angstrom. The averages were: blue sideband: 24.5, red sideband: 24.8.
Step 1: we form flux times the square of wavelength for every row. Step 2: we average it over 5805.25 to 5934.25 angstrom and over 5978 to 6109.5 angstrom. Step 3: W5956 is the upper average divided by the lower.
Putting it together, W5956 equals 1.1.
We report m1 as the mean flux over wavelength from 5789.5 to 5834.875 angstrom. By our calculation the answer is 26.3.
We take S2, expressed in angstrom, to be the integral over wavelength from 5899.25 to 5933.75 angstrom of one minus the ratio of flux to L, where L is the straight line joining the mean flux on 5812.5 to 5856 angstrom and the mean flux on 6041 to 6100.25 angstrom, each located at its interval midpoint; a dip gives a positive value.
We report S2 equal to 1.5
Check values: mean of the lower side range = 26.7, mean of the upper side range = 26.7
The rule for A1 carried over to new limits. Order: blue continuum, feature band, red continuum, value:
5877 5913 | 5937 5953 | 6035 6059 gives -1.25 angstrom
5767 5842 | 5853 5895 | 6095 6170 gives 2.24 angstrom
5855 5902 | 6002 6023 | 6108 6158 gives -1.04 angstrom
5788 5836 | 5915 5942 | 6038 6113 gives 0.48 angstrom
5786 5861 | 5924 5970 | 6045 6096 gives 1.88 angstrom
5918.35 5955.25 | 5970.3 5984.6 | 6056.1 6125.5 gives -0.65 angstrom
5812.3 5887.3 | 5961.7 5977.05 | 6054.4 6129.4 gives 0.69 angstrom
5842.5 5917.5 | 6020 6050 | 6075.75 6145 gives -1.14 angstrom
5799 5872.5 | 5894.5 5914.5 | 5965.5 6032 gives 0.55 angstrom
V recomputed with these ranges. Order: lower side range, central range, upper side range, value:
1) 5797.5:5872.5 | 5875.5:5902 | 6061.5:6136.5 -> 2.4 angstrom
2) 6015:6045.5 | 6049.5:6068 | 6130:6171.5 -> -1.3 angstrom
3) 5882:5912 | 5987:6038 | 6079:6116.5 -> -3.5 angstrom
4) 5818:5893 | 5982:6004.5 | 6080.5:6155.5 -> -0.9 angstrom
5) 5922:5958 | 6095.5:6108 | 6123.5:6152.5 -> 0.9 angstrom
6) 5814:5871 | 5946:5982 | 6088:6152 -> -0.6 angstrom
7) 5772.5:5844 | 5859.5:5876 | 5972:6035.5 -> 0.9 angstrom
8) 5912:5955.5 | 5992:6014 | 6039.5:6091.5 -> 0.0 angstrom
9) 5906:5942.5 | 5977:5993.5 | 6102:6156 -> -1.6 angstrom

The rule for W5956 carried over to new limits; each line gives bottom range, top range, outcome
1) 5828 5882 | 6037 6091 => 1.13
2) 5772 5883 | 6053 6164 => 1.07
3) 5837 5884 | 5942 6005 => 1.05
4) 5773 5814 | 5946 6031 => 1.08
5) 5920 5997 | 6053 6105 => 1.05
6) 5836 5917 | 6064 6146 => 1.10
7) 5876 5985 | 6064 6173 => 1.05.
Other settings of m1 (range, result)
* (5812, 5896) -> 25.4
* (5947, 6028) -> 26.3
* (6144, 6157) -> 25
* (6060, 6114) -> 26.1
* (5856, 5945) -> 24.9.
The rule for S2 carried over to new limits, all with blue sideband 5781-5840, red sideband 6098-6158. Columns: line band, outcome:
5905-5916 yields -0.05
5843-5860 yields -0.82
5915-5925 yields 0.47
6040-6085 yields -4.54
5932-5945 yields -0.65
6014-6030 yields -0.85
